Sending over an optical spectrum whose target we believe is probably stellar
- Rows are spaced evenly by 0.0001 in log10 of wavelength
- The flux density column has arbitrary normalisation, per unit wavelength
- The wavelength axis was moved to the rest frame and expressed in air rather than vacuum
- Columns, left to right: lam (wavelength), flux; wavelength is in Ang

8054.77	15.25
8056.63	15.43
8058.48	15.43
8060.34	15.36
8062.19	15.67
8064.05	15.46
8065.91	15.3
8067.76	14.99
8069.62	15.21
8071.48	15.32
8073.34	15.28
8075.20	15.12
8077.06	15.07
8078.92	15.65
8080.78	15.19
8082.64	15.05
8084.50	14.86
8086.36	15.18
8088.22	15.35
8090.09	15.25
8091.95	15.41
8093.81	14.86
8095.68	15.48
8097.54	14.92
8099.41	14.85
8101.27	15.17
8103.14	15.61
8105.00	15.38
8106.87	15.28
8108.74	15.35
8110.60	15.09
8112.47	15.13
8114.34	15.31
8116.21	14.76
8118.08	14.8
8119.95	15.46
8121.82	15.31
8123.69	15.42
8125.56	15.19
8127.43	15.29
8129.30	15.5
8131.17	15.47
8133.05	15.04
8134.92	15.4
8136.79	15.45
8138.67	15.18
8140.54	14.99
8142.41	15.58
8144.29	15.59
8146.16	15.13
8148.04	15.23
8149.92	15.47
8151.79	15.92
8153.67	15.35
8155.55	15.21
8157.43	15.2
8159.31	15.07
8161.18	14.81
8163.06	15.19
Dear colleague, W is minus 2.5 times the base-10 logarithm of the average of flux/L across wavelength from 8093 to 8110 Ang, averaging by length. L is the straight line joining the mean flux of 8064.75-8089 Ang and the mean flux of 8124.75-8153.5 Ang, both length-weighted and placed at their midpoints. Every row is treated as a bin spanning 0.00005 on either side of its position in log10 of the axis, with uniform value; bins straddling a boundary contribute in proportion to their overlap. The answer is 0.004 mag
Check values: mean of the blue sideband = 15.2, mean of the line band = 15.2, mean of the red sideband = 15.4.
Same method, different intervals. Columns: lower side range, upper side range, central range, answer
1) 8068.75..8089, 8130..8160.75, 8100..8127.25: 0.00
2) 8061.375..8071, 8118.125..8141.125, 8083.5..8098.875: 0.01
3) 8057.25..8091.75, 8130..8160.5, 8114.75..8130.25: 0.01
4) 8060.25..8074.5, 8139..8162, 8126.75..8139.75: 0.00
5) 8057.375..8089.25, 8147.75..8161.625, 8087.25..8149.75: 0.00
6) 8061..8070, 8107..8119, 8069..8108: 0.00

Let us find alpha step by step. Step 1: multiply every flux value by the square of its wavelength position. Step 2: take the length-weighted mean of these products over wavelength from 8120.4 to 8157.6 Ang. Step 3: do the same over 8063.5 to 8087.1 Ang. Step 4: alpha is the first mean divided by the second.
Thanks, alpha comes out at 1.03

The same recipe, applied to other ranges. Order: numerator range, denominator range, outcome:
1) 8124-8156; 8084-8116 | 1.02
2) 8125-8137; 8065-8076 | 1.02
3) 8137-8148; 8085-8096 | 1.02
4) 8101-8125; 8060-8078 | 1.01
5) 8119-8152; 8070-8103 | 1.02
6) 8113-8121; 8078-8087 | 1.00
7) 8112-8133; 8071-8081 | 1.01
